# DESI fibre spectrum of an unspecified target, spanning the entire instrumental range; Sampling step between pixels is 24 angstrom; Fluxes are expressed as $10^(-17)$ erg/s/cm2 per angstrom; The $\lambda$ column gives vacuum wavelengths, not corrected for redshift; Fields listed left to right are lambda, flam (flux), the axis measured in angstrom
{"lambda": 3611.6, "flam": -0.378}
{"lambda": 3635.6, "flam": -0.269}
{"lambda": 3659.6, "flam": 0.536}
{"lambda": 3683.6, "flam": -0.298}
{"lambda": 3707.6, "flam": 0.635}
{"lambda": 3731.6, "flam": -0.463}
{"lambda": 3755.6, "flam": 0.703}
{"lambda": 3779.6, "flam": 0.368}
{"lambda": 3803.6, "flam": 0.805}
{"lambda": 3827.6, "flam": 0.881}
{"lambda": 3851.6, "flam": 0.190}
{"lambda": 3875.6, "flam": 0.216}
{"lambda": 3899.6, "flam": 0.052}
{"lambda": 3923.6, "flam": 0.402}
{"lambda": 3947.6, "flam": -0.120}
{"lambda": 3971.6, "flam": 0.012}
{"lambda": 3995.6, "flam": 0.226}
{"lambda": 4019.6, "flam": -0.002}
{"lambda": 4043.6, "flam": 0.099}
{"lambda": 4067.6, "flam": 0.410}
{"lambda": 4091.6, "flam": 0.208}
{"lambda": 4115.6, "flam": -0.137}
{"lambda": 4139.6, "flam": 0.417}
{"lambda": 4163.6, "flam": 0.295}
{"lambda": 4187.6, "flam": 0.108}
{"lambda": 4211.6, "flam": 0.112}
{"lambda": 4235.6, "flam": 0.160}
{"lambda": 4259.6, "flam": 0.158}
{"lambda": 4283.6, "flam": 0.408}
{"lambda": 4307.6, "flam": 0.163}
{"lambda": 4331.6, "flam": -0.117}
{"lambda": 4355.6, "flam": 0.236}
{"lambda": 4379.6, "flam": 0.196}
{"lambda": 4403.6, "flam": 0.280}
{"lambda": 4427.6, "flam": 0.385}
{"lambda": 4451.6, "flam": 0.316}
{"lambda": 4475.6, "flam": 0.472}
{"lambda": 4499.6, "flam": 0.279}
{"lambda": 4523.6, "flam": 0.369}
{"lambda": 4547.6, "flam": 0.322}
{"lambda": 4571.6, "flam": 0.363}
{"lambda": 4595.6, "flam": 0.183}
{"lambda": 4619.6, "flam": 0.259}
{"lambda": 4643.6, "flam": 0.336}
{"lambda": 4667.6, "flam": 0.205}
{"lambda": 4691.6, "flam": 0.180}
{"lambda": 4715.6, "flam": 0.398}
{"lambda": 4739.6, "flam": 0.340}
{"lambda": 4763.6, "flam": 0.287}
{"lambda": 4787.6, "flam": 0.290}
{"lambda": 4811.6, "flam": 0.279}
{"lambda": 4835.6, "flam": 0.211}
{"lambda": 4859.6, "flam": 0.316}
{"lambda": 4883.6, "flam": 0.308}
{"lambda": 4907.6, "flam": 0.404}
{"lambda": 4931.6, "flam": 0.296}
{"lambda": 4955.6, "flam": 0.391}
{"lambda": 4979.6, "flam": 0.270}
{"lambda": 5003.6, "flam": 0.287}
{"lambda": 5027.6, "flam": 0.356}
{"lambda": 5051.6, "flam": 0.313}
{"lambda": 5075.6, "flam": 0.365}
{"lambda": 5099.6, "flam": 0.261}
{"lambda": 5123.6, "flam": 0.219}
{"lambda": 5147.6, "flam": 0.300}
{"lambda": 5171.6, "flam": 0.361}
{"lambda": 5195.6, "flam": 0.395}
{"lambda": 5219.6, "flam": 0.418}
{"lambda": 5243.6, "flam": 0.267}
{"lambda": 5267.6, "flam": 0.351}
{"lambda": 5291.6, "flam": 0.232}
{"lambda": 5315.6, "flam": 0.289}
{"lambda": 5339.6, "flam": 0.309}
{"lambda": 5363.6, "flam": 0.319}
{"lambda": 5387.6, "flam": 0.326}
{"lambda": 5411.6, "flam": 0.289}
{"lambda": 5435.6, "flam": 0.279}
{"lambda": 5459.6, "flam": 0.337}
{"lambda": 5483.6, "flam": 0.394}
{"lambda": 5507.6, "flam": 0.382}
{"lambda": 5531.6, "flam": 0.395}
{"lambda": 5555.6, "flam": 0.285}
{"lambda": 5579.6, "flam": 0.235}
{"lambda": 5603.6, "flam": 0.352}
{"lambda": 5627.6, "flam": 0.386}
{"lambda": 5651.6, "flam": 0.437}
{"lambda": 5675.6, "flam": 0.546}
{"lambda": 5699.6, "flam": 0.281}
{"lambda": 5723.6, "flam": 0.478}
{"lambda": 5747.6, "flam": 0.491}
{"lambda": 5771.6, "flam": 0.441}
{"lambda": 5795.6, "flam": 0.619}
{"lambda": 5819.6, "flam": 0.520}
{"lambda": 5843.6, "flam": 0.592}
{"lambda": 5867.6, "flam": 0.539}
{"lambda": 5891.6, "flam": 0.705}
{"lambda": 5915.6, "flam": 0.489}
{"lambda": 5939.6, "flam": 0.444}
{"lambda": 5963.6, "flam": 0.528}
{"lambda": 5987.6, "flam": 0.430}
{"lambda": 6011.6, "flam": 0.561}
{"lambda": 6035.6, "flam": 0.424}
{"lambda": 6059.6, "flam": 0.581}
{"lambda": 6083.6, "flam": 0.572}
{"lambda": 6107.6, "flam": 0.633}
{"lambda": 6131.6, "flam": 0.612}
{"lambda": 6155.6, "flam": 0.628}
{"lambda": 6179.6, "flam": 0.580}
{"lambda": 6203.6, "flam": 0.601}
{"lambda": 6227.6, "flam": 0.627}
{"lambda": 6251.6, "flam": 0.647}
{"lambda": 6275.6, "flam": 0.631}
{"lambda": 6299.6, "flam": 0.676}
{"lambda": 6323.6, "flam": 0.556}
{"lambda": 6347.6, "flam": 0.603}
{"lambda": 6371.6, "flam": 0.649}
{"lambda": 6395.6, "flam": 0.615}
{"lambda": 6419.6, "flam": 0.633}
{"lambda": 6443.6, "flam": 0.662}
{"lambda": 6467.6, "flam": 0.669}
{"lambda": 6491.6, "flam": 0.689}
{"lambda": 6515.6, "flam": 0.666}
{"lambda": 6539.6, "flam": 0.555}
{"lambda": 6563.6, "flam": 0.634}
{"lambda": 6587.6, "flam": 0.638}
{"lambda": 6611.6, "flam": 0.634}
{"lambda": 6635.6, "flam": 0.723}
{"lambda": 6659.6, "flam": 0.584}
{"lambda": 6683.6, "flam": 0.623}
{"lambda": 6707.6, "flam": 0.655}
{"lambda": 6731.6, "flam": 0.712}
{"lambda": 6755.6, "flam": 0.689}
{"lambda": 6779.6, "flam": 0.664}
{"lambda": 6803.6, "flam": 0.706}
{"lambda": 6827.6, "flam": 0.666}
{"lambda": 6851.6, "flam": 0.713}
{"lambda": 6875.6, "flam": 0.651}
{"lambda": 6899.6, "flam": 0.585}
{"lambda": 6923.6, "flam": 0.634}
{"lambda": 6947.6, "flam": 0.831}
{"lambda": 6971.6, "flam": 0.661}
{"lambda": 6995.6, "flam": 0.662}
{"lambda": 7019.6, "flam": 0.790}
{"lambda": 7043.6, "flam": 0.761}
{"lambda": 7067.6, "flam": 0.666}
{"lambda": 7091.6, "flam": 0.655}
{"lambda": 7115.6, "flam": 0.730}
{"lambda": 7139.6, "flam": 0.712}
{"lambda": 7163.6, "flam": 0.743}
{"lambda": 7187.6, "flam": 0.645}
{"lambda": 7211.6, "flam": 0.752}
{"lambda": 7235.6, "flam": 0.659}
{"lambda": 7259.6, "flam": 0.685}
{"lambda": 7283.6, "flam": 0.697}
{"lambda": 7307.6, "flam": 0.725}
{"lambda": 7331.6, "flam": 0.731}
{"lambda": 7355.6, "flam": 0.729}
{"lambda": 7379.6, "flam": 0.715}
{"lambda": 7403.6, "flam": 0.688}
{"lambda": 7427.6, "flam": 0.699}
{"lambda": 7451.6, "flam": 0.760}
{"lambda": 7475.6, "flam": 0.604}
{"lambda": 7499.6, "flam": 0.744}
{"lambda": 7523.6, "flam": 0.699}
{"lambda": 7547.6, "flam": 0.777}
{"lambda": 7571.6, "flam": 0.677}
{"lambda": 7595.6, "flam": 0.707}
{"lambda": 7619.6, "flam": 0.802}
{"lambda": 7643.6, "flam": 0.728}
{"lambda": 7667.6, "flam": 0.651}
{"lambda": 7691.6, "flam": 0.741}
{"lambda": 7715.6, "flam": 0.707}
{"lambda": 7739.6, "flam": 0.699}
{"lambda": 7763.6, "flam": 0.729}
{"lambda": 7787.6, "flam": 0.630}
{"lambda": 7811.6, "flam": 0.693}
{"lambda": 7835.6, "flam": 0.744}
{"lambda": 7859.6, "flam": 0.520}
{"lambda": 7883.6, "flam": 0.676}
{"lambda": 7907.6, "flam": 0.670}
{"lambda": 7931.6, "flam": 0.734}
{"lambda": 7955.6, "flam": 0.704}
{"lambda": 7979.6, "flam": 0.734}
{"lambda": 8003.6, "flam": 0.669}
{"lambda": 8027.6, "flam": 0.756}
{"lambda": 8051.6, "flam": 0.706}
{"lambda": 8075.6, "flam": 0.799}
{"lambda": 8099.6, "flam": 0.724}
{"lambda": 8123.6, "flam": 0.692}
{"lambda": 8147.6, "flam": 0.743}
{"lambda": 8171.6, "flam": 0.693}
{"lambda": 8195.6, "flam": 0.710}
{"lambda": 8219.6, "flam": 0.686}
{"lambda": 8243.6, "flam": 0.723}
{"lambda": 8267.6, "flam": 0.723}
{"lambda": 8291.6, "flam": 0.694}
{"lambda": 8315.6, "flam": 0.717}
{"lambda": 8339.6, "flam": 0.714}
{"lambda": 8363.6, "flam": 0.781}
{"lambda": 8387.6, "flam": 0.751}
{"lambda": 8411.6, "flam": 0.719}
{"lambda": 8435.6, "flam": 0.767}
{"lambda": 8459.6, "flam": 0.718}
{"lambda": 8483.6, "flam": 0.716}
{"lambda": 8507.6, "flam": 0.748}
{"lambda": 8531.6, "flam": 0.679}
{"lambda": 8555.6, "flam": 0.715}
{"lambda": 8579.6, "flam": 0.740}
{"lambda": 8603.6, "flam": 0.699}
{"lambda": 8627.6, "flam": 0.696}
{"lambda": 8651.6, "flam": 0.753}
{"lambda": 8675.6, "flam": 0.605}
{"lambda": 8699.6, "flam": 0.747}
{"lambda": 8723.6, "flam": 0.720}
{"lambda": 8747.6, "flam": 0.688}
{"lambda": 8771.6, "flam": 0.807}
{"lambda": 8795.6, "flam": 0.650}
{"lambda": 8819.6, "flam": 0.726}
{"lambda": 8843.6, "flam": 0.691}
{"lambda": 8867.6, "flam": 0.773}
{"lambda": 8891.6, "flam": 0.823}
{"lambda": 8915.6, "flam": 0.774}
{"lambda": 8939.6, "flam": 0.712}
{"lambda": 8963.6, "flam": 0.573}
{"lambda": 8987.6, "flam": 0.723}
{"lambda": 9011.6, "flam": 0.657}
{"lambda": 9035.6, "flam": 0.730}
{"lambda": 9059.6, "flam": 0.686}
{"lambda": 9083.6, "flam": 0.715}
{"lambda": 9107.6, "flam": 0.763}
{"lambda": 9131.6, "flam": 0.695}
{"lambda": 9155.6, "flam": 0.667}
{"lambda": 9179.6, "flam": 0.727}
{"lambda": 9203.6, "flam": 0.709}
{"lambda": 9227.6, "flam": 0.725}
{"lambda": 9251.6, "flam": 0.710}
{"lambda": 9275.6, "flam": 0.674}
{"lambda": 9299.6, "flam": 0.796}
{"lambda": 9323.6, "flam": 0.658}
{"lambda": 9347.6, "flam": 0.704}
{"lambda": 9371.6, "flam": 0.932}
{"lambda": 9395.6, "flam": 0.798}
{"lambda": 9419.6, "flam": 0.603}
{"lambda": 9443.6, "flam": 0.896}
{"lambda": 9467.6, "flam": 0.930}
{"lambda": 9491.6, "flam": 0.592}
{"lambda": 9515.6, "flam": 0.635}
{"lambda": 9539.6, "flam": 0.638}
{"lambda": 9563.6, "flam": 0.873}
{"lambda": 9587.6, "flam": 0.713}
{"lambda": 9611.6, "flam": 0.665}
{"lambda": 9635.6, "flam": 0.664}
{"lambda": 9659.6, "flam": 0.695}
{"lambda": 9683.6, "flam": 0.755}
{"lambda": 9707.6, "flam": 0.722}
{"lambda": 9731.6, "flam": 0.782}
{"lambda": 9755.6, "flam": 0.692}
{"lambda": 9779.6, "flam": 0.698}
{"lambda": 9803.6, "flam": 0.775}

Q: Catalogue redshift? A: 0.519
